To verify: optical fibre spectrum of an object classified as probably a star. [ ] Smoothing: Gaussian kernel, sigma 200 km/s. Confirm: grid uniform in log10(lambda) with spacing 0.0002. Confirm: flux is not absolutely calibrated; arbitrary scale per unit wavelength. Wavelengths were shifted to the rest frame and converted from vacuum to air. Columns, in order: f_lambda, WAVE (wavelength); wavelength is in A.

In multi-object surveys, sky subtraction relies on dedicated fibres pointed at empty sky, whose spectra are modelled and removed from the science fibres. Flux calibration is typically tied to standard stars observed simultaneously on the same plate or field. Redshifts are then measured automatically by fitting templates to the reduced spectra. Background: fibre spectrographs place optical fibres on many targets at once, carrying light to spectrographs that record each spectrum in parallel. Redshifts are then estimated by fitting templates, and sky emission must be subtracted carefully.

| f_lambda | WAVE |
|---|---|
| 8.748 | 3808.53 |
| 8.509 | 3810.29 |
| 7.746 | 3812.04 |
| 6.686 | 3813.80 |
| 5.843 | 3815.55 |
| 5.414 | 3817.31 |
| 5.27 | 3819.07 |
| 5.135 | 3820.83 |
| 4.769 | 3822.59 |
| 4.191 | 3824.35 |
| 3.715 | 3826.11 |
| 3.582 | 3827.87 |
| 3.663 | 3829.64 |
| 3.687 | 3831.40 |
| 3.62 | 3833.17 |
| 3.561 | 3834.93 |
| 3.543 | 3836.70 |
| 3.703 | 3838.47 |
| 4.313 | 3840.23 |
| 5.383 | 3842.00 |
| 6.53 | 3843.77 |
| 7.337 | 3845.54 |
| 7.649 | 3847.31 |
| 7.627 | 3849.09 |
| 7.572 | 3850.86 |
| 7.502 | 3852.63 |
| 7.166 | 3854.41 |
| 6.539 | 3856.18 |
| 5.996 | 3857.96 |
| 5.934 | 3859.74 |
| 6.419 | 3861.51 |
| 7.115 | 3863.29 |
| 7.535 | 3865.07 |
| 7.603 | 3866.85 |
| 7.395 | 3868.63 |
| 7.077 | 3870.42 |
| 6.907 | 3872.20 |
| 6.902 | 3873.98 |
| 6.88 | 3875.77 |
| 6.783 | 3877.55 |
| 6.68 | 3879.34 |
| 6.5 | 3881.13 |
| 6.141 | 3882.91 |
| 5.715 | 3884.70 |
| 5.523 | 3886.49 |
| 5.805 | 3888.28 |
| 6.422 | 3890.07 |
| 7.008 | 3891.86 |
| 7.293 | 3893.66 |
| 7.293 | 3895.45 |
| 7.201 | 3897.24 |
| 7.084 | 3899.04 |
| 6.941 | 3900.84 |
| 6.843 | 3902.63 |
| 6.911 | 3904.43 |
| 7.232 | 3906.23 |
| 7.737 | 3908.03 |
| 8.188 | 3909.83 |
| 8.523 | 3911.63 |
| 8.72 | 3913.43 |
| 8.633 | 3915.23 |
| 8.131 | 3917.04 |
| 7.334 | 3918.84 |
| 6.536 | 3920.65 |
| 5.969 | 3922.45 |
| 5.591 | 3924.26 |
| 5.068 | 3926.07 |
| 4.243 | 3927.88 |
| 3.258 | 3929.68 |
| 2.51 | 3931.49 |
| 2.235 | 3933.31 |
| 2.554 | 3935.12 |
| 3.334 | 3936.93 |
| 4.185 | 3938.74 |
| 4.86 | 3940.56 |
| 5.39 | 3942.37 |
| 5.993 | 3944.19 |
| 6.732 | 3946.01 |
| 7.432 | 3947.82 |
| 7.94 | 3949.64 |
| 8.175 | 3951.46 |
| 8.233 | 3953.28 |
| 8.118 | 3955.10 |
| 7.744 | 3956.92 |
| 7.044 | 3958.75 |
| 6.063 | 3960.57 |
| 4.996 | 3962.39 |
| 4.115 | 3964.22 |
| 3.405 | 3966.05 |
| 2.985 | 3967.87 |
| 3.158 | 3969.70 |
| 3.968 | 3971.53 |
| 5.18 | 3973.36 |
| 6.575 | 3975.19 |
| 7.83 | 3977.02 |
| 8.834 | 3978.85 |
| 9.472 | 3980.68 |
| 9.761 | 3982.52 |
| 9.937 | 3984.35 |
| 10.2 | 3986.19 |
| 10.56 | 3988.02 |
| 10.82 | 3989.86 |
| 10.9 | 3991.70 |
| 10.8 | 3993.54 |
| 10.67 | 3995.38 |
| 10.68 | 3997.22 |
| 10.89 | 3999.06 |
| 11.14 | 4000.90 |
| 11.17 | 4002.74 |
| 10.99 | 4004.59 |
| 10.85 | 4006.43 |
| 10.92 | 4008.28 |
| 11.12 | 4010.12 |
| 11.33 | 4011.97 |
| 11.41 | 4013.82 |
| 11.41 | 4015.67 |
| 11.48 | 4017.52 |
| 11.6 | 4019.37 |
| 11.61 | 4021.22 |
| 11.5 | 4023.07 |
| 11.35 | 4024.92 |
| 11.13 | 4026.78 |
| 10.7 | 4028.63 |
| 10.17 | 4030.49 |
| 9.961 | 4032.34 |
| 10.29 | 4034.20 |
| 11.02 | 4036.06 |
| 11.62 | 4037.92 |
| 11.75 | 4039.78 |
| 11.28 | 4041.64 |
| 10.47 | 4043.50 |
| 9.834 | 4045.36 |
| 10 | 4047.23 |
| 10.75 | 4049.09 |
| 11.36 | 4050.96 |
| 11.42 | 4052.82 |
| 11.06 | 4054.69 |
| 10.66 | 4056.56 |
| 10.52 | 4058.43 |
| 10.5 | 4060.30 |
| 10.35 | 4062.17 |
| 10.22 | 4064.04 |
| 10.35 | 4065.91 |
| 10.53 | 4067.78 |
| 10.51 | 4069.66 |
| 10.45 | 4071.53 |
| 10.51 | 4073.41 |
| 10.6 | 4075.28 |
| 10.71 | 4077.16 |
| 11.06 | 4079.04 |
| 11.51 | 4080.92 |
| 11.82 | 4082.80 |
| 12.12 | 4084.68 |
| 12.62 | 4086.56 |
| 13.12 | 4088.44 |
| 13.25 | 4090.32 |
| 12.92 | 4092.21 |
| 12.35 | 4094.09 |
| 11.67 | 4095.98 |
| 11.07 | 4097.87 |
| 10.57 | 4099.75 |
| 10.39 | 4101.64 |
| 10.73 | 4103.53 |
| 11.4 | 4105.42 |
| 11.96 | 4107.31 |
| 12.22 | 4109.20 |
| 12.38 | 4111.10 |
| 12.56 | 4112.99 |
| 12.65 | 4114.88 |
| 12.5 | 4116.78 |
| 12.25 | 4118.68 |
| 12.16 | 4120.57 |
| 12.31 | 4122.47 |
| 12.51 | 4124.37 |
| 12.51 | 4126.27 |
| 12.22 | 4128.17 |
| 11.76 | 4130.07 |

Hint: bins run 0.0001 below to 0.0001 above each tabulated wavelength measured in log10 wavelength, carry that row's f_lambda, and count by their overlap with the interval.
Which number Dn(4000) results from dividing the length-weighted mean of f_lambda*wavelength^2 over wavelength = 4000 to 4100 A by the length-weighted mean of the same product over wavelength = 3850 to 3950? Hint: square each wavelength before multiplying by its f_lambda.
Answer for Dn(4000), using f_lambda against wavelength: 1.88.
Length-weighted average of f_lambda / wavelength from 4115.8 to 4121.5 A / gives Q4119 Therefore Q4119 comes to 12.3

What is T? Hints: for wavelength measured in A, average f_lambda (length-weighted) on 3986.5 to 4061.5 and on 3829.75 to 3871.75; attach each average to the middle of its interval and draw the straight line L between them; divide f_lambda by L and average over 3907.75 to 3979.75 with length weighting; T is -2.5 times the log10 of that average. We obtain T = 0.407 mag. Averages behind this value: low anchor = 6.09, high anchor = 10.9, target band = 5.92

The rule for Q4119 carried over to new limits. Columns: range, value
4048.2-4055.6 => 11.1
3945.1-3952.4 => 7.58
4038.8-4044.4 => 11.2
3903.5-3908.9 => 7.28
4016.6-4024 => 11.6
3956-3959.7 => 7.38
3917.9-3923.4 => 6.62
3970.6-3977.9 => 5.87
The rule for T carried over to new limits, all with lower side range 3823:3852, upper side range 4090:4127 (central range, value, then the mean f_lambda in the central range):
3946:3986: 0.22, 6.78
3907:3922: -0.14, 7.91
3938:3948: 0.34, 5.67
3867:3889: -0.09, 6.57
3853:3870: -0.22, 6.88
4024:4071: -0.03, 10.7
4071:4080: 0.05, 10.7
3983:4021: -0.18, 10.9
